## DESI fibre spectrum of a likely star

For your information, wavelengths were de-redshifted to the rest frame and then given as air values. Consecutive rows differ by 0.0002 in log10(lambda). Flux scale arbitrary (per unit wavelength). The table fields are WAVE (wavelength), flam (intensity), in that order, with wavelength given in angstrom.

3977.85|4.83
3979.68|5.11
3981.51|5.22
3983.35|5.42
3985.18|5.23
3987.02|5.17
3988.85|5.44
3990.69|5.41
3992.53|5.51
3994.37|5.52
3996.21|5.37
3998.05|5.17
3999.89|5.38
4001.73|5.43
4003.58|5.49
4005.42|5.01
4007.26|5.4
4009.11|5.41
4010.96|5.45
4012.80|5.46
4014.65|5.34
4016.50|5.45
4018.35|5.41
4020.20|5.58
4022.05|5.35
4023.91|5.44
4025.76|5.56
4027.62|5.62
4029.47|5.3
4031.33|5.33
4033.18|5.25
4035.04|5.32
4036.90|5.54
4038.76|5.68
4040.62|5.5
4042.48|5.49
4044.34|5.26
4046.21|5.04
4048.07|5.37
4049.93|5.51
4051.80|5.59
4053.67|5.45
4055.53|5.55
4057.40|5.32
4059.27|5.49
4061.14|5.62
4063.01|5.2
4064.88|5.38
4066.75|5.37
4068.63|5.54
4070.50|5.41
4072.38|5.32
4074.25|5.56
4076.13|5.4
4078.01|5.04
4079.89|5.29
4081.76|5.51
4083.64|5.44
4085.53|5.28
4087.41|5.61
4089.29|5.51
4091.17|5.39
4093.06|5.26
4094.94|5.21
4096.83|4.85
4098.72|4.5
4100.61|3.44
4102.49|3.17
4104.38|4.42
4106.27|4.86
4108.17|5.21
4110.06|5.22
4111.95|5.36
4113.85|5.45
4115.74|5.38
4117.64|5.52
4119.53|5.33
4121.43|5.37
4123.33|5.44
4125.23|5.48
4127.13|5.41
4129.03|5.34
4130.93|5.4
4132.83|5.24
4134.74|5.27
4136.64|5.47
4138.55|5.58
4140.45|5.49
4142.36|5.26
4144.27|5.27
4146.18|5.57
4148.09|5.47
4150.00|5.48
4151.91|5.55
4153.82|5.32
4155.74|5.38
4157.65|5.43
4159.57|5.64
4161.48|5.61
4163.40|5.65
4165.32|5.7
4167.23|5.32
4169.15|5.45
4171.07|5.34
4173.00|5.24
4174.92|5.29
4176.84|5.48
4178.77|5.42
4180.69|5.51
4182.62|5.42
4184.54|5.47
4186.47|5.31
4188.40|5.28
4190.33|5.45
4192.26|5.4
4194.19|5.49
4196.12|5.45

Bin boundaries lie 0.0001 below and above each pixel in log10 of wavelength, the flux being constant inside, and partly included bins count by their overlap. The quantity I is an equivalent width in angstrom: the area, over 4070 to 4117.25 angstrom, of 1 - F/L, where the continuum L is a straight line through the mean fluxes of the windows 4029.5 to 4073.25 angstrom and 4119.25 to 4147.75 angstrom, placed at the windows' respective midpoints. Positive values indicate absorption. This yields 2.8 angstrom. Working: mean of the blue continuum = 5.41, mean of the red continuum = 5.4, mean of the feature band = 5.08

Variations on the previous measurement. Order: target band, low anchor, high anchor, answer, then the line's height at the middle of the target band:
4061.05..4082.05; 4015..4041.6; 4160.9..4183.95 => 0.29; 5.45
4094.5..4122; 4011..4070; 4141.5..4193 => 2.82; 5.43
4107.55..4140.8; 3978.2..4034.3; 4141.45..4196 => 0.19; 5.42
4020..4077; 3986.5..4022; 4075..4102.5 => -2.31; 5.22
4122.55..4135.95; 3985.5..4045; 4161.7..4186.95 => 0.15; 5.43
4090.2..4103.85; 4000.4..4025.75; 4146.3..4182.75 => 2.24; 5.44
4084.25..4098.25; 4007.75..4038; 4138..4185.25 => 0.42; 5.44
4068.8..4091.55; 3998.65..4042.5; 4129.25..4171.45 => 0.14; 5.43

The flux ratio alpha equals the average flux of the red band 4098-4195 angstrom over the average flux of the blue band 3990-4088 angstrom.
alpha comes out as 1.0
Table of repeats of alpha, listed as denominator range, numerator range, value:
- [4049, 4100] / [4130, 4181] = 1.02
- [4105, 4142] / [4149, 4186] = 1.02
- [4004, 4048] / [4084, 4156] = 0.96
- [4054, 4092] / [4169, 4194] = 1.00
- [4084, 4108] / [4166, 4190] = 1.12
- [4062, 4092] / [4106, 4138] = 0.99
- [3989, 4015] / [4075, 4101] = 0.96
